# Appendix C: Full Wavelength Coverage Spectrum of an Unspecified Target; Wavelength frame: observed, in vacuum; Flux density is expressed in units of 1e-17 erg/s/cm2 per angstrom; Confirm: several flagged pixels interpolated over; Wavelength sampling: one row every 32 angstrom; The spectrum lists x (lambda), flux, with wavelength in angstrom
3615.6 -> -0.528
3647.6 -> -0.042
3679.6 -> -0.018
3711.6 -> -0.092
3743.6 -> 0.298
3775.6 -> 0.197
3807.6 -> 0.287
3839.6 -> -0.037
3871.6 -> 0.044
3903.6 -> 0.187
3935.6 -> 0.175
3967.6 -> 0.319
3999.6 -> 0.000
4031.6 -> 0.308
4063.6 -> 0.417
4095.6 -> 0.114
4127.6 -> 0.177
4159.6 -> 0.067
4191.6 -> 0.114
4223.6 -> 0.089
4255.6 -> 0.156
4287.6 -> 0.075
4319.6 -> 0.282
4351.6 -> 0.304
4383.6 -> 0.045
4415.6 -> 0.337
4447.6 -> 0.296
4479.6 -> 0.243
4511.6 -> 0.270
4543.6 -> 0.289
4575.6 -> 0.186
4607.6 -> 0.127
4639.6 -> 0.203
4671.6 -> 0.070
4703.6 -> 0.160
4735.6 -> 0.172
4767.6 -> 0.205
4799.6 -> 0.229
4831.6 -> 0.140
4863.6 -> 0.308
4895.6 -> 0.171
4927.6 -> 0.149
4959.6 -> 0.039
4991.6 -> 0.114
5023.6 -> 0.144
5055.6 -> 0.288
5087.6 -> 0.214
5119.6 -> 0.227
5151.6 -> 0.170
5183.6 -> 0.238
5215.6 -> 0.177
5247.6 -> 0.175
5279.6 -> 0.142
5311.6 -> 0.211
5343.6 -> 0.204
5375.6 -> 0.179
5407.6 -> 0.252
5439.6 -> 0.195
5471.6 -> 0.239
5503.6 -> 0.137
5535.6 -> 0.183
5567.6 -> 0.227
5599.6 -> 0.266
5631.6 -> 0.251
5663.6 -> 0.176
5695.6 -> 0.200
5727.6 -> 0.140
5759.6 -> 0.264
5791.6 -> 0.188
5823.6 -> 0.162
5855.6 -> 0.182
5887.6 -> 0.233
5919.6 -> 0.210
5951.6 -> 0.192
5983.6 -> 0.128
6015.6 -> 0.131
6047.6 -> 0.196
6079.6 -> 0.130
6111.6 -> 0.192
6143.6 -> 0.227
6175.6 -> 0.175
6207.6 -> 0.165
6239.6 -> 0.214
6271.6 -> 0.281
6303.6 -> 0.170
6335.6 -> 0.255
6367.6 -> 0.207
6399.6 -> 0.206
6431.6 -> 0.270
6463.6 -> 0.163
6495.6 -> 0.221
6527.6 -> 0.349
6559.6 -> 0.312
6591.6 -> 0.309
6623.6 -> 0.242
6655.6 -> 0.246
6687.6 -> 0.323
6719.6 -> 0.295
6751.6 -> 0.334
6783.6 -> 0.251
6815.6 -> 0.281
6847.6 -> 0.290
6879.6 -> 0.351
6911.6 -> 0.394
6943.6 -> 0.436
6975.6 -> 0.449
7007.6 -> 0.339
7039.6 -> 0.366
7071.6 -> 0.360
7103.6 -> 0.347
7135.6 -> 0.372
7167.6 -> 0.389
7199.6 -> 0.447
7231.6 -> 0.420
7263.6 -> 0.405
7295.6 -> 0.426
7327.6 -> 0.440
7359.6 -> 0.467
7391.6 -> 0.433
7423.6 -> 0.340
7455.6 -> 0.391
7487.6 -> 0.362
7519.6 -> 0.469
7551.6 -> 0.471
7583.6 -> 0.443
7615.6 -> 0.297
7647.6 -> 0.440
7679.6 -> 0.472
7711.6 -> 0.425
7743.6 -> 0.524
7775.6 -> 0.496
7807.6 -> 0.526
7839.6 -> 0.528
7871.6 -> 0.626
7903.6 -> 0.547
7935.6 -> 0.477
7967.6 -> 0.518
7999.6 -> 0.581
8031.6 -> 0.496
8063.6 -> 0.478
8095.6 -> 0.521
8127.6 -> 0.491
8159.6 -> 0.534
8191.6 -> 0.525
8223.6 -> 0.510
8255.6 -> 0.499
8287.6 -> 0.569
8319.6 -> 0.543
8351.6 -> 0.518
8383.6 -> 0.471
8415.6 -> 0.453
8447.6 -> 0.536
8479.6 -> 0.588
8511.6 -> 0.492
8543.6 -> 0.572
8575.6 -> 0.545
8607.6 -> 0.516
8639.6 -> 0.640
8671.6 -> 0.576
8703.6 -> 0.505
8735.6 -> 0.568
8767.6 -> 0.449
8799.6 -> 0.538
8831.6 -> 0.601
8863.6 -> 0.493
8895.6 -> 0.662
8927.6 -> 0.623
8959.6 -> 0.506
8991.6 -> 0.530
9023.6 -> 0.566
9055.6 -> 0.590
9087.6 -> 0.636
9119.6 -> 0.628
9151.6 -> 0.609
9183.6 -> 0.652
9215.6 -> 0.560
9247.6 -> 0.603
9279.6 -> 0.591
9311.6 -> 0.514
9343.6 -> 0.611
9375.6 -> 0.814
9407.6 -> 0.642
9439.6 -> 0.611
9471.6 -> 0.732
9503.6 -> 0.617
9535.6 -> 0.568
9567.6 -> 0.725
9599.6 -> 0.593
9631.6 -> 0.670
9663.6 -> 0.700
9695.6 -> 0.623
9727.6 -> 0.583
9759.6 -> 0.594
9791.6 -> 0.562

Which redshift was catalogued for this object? 0.728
